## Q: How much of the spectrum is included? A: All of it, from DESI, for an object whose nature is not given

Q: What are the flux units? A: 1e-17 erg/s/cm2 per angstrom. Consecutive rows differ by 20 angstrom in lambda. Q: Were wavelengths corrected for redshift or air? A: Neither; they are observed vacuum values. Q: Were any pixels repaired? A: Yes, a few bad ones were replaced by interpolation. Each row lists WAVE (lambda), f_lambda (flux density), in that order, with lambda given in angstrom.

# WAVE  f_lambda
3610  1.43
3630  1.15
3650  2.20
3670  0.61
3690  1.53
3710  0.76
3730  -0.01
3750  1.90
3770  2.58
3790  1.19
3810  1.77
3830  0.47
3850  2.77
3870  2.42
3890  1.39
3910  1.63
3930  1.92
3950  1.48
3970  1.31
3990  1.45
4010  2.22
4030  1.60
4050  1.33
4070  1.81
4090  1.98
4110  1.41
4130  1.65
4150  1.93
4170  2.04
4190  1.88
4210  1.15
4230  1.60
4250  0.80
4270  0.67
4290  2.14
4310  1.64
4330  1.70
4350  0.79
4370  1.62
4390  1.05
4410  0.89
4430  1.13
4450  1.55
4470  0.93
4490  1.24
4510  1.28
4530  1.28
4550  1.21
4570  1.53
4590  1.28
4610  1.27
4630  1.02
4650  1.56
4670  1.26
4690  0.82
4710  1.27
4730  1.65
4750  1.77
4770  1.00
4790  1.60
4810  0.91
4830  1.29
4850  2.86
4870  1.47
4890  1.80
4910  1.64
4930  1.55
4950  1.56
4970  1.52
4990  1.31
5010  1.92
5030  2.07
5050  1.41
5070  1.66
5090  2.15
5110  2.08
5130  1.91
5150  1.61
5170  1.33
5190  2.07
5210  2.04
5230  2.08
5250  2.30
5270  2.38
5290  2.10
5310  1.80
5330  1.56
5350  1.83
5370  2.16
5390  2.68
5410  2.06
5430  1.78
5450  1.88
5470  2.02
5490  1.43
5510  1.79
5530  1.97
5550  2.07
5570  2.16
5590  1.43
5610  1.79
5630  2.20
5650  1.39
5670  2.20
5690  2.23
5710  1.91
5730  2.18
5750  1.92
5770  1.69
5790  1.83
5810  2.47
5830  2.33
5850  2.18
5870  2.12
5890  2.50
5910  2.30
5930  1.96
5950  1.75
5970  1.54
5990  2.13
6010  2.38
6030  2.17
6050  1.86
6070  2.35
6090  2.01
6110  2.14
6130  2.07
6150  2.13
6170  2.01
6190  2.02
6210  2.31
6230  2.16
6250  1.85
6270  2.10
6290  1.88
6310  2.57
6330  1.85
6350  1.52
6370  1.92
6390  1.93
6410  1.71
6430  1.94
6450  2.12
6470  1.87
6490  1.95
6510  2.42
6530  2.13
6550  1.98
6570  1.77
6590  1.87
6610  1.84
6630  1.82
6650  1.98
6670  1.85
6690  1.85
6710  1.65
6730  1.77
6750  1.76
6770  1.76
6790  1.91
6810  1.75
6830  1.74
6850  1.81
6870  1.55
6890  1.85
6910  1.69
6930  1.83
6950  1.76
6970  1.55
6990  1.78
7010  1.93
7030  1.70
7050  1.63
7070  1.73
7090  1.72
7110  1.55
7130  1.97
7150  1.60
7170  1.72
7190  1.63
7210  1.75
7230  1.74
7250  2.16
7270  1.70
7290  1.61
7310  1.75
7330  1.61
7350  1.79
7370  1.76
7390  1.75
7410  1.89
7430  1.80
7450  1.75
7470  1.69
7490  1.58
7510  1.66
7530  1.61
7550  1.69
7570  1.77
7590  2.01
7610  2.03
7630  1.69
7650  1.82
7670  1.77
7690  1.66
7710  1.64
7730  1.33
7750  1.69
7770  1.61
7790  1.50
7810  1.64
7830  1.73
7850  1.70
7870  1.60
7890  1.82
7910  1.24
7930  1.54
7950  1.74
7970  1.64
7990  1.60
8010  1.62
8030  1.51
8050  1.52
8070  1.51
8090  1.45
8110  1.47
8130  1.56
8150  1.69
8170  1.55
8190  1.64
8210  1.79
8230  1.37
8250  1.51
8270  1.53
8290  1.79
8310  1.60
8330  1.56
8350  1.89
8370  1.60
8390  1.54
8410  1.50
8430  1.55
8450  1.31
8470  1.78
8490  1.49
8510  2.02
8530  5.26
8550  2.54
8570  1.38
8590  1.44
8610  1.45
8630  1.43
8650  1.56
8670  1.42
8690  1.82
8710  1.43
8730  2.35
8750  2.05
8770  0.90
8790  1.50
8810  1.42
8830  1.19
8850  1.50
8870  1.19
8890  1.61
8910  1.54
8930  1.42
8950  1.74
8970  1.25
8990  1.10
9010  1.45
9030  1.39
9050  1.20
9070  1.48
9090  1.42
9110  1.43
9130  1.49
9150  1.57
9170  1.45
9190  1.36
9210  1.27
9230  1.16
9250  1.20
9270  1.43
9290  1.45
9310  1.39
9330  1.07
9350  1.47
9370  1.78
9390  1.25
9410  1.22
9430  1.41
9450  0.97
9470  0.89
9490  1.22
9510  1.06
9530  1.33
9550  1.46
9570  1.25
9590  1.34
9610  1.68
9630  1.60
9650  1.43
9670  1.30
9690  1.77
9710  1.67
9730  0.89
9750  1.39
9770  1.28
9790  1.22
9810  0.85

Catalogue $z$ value 0.299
